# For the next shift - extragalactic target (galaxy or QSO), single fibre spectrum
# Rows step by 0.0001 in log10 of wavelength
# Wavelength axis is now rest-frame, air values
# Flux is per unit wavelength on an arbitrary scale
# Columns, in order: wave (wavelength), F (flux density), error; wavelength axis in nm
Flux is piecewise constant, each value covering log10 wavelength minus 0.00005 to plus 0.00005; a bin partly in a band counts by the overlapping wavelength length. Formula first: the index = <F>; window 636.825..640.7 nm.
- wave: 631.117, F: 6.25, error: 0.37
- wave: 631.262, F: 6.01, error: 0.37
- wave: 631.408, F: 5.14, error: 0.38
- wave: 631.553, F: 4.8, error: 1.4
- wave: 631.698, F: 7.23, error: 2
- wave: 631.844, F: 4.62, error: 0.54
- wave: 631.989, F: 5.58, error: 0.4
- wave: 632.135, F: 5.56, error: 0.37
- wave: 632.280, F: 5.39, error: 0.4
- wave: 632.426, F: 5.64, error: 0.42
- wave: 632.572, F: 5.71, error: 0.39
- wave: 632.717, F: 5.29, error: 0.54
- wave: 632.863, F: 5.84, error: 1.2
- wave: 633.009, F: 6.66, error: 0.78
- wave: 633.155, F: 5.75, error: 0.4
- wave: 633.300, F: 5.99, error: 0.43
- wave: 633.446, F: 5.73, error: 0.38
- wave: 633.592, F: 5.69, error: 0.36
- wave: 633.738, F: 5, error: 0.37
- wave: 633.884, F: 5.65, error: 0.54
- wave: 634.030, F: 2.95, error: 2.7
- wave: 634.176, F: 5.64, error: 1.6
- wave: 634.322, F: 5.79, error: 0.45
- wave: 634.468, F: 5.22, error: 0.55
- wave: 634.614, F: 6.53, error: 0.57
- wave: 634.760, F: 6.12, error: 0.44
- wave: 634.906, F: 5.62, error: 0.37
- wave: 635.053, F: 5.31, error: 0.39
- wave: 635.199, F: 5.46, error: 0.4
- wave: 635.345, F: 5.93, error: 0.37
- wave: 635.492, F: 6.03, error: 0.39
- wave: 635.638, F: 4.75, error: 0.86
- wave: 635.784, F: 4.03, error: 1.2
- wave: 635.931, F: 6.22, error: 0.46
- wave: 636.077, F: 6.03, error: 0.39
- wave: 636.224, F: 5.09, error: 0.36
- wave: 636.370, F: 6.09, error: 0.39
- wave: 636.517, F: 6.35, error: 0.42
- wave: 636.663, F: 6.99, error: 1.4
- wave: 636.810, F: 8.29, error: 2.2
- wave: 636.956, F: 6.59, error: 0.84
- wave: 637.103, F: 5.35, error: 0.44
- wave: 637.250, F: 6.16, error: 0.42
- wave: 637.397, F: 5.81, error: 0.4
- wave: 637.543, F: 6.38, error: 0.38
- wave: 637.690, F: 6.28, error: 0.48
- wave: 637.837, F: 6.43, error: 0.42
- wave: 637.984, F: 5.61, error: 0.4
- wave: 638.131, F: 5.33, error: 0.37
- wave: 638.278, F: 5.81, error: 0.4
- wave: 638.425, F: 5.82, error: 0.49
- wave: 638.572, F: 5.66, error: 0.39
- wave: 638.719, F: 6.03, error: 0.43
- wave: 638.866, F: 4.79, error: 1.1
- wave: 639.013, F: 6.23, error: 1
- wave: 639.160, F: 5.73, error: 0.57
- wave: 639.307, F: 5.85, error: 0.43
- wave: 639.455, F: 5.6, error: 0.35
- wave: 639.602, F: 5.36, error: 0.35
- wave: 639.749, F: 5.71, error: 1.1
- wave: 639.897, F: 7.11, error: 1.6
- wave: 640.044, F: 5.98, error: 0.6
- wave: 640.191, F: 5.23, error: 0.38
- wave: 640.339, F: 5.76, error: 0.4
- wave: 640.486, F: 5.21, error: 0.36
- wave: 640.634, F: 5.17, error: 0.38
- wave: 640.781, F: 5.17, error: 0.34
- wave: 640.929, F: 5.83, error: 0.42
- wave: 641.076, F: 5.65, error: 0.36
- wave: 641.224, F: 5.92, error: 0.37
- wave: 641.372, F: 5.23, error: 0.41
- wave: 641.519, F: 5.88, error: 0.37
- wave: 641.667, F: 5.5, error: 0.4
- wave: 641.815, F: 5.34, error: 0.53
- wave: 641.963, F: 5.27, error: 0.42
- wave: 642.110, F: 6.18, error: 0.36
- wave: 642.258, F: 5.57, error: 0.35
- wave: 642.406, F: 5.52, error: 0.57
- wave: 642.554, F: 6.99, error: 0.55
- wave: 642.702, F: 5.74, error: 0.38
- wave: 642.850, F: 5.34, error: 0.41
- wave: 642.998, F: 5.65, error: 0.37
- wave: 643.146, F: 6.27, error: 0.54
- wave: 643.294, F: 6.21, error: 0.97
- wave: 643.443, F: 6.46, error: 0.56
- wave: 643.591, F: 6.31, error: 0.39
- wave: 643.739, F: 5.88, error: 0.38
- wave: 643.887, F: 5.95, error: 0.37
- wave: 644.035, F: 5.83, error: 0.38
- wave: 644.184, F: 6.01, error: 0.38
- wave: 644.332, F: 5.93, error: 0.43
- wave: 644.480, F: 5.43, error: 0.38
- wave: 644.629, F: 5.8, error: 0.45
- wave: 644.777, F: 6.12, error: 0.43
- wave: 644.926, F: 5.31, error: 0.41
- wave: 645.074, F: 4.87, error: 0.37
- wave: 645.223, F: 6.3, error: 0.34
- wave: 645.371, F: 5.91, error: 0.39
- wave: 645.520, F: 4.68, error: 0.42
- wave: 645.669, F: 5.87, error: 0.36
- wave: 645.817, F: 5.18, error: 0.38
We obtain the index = 5.85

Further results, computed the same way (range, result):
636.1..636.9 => 6.53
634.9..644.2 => 5.83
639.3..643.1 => 5.68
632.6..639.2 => 5.78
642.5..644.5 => 6.01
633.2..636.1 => 5.48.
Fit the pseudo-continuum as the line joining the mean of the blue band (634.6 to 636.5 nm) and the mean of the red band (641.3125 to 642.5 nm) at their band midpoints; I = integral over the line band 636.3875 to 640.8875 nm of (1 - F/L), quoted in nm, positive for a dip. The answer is -0.26 nm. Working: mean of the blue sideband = 5.62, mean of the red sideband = 5.59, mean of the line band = 5.93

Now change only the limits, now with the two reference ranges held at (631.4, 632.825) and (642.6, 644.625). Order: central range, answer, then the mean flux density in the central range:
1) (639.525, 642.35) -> 0.10 nm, 5.64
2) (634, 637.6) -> -0.10 nm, 5.82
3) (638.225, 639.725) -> 0.02 nm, 5.69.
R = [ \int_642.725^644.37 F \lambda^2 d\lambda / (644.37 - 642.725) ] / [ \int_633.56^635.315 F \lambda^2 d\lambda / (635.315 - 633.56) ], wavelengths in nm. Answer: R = 1.1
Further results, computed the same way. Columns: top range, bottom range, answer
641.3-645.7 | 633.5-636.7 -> 1.07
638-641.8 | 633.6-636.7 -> 1.03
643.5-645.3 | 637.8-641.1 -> 1.04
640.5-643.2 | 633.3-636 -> 1.07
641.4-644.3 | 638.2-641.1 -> 1.04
